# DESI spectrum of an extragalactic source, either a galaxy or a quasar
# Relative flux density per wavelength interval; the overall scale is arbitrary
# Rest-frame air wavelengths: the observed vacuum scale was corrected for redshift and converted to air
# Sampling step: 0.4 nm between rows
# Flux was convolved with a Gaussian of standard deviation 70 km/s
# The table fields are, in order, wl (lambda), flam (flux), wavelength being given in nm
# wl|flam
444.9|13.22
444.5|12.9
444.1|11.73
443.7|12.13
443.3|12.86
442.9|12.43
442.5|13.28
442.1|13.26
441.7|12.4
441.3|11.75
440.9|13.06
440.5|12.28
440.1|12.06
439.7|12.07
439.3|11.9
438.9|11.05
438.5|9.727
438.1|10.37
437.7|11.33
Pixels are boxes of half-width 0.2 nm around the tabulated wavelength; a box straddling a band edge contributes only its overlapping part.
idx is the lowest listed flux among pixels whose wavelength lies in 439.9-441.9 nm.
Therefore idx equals 11.75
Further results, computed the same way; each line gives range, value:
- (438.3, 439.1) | 9.727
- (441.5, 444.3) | 11.73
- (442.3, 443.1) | 12.43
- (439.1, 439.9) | 11.9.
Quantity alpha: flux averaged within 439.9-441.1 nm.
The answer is 12.5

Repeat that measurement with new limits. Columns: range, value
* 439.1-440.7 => 12.1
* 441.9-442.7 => 13.3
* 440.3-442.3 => 12.6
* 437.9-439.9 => 11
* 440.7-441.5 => 12.4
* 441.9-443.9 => 12.8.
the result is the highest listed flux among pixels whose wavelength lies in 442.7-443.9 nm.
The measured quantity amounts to 12.86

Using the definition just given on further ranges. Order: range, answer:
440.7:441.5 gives 13.06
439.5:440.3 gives 12.07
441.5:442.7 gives 13.28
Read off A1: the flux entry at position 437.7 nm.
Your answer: 11.33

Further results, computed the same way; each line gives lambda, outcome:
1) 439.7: 12.07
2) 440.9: 13.06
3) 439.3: 11.9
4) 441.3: 11.75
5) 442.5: 13.28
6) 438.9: 11.05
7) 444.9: 13.22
